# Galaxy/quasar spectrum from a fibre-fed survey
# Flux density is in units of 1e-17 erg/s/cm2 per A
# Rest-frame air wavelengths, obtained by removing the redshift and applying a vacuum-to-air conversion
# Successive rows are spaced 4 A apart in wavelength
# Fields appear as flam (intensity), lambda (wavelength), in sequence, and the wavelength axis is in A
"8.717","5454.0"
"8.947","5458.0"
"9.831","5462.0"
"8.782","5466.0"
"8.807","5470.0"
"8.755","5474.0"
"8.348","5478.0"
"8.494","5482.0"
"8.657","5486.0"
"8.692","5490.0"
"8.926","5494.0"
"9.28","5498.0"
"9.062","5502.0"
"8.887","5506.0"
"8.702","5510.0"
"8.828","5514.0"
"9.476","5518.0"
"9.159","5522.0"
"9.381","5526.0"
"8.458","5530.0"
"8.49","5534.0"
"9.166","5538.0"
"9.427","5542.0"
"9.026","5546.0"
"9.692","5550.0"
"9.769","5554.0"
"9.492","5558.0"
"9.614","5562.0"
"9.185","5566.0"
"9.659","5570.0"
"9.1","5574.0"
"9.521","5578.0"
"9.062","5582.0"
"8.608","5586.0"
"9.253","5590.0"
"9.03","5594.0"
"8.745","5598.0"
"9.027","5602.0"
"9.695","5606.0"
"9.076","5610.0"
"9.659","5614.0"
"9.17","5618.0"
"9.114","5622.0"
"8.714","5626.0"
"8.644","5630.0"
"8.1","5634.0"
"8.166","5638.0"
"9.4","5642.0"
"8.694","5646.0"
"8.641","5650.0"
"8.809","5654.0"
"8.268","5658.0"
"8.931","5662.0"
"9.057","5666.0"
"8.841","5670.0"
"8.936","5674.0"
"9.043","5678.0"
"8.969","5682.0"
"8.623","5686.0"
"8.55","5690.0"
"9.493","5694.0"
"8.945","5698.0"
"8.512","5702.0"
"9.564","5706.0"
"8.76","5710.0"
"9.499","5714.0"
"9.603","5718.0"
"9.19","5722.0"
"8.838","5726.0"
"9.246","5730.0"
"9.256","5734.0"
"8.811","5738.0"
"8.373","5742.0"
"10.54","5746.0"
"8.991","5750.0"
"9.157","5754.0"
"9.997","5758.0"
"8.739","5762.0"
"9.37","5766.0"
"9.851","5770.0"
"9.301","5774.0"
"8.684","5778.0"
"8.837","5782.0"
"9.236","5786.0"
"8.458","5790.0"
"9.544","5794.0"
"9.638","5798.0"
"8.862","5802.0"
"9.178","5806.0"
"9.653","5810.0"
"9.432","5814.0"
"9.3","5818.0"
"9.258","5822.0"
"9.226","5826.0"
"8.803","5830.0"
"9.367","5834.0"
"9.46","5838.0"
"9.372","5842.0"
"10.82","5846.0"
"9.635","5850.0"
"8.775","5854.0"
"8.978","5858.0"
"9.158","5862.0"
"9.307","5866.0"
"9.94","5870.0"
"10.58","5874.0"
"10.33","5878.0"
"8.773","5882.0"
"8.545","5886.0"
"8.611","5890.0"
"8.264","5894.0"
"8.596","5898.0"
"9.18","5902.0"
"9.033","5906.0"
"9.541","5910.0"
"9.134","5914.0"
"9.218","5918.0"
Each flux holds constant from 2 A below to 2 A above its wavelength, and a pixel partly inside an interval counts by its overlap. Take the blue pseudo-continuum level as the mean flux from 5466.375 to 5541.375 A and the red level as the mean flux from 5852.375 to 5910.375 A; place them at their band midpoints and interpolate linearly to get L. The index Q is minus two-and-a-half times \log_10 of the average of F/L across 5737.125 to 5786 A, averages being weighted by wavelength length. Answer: -0.019 mag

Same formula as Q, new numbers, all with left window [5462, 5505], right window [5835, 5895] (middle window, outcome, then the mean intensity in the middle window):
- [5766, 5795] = 0.02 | 9.13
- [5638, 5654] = 0.03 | 8.81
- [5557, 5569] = -0.06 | 9.44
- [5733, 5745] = 0.03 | 8.92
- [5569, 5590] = -0.02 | 9.17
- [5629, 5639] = 0.10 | 8.28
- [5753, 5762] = -0.02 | 9.44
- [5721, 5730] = 0.02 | 9.05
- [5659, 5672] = 0.02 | 8.89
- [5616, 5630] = 0.01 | 8.95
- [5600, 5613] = -0.03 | 9.3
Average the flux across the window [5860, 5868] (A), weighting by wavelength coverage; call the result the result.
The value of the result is 9.23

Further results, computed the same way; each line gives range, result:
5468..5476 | 8.78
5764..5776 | 9.51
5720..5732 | 9.09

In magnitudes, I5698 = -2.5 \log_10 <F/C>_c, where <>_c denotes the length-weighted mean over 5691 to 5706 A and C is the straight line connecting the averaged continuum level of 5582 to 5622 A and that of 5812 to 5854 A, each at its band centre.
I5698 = 0.03 mag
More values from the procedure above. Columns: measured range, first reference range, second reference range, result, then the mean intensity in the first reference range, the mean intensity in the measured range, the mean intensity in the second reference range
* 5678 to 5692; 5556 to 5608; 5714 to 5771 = 0.060 mag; 9.23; 8.76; 9.28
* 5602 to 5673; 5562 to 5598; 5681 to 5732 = 0.029 mag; 9.18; 8.89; 9.06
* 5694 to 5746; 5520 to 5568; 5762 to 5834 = 0.011 mag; 9.24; 9.12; 9.2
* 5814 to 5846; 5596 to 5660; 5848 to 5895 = -0.020 mag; 8.87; 9.36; 9.26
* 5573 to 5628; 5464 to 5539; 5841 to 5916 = -0.019 mag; 8.86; 9.13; 9.29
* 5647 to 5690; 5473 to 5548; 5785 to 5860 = 0.039 mag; 8.91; 8.8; 9.32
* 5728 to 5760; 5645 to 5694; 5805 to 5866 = -0.028 mag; 8.81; 9.3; 9.36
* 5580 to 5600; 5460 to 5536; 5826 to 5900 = 0.007 mag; 8.9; 8.94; 9.29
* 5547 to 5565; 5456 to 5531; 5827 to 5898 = -0.069 mag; 8.93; 9.58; 9.31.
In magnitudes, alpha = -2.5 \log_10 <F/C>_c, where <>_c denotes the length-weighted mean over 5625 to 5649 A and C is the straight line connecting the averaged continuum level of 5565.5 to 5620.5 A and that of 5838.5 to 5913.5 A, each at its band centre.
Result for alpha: 0.07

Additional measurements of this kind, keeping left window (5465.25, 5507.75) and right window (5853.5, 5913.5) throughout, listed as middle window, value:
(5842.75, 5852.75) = -0.10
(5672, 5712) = 0.01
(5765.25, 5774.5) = -0.06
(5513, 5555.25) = -0.04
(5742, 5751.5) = -0.05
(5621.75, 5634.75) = 0.04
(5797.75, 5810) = -0.02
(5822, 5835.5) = 0.00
